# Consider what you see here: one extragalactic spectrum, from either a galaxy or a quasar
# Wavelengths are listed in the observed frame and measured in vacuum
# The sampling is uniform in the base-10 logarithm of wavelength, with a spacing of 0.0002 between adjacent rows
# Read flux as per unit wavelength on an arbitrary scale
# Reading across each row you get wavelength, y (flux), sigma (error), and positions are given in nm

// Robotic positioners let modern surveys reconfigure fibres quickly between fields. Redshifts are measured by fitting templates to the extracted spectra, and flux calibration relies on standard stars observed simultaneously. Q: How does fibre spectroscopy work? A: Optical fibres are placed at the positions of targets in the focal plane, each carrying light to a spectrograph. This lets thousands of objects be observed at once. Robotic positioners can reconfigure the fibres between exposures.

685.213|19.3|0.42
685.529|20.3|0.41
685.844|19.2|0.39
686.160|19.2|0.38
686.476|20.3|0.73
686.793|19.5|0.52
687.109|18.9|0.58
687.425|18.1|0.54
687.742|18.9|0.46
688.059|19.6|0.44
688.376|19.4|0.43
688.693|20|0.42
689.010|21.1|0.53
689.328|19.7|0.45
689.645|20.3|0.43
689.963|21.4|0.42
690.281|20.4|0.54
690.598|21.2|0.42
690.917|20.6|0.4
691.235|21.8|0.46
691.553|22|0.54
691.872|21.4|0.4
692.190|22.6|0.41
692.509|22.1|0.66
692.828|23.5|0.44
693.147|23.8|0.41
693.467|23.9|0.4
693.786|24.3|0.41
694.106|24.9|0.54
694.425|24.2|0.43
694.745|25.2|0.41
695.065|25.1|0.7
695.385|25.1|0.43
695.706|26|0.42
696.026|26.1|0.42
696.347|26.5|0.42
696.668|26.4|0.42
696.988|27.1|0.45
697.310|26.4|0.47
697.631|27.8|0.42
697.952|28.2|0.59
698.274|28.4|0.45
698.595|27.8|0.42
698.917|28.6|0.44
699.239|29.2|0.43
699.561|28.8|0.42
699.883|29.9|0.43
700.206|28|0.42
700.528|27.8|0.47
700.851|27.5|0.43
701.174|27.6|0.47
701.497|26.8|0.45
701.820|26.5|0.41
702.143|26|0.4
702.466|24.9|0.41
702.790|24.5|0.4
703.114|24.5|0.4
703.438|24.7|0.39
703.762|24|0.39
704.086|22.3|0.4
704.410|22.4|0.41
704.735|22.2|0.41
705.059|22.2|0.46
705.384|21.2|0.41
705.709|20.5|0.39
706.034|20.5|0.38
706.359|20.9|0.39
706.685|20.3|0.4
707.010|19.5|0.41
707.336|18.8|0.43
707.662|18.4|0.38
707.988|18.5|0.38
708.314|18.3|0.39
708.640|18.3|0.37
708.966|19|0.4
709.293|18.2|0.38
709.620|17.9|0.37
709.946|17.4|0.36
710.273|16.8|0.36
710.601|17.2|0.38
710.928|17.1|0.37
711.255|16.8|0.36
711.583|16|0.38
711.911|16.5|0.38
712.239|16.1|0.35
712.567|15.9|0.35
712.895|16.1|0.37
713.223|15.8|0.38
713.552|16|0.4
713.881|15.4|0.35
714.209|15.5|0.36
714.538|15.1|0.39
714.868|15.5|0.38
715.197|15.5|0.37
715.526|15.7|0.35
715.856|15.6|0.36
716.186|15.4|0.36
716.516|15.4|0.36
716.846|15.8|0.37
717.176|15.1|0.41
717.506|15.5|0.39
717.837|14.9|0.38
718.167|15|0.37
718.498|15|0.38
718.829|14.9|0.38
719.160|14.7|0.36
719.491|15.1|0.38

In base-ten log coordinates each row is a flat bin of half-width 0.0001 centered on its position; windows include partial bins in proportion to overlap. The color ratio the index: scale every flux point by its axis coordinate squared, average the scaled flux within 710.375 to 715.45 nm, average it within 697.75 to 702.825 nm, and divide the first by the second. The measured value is 0.60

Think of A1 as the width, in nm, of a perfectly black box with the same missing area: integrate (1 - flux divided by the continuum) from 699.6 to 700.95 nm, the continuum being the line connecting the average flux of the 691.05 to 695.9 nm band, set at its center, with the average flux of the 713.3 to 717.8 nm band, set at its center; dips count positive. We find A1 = -0.458 nm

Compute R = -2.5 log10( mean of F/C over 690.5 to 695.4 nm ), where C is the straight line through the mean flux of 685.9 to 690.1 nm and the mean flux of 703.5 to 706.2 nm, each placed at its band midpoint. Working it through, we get -0.14 mag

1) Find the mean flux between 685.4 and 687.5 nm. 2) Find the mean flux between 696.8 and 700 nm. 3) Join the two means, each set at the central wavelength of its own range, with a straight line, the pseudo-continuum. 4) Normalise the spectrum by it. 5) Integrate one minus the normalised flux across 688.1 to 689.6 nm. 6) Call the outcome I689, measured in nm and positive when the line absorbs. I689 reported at 0.080 nm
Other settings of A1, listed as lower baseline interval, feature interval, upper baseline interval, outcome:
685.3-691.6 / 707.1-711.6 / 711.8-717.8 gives -0.35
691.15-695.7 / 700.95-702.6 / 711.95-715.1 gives -0.49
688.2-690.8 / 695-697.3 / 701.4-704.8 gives -0.38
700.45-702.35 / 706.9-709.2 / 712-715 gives 0.23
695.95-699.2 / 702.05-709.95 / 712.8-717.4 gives 0.27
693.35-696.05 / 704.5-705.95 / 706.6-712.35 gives -0.12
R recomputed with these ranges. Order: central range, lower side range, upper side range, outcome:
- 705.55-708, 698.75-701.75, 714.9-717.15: 0.164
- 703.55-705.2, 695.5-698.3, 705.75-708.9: -0.061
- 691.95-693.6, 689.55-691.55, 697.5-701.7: -0.013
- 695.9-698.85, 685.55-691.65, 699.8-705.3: -0.168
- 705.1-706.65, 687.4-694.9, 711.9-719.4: -0.160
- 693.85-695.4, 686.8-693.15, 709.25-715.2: -0.246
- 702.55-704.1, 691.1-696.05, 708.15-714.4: -0.208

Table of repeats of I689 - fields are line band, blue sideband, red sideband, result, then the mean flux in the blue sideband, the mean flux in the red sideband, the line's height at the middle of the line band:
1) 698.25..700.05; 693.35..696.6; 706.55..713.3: -0.45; 25.2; 17.6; 23.1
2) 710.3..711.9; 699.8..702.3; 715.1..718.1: 0.24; 27.4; 15.4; 19.7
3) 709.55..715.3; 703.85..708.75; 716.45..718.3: 0.43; 20.4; 15.3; 17.6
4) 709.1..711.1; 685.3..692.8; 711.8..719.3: -0.12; 20.4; 15.5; 16.5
